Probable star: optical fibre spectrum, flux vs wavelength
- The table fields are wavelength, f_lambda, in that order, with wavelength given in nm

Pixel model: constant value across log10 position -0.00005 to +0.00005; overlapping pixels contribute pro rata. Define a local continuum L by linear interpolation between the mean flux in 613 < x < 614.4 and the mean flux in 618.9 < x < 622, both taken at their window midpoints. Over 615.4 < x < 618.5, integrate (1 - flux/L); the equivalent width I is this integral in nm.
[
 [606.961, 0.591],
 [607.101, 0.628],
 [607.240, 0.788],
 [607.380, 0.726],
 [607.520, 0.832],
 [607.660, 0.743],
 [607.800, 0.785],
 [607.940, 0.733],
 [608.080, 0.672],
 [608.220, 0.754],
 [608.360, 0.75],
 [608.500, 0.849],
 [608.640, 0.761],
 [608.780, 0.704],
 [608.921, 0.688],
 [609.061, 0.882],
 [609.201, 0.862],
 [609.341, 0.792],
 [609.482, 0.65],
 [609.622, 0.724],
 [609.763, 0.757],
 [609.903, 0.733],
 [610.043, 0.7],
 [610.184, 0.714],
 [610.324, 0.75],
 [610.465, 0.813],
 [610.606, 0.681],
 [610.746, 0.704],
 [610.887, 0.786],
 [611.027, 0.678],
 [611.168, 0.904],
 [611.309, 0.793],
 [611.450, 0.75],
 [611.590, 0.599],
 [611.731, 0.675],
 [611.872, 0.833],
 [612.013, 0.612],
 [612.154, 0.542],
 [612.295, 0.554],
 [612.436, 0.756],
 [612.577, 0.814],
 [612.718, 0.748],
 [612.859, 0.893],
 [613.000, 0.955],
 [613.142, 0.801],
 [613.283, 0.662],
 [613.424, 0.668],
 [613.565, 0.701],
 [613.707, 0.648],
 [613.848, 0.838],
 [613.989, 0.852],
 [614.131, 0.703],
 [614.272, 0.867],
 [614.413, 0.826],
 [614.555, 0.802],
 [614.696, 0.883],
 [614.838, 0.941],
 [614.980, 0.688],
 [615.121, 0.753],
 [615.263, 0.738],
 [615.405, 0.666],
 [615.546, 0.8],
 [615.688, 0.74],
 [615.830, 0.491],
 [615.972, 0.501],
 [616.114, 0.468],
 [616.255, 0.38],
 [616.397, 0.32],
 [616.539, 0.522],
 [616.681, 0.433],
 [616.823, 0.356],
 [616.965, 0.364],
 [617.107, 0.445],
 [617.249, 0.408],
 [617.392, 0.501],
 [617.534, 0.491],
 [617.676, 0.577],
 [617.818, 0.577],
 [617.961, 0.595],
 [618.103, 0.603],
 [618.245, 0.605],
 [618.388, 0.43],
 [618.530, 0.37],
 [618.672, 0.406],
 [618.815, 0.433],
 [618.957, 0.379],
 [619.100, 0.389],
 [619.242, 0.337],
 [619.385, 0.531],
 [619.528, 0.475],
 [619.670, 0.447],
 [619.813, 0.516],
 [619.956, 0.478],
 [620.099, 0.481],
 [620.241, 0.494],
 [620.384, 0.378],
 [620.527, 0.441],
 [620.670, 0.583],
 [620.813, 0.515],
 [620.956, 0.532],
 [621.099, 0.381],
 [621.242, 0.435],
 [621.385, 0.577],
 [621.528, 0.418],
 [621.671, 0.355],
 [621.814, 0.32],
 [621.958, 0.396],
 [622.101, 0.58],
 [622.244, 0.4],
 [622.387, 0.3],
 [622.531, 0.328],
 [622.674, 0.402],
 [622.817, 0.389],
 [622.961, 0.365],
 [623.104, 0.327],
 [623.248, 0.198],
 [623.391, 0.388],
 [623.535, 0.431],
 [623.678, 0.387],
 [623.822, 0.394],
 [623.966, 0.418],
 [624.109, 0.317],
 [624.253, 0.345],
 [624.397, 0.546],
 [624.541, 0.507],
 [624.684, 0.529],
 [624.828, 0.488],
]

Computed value 0.52 nm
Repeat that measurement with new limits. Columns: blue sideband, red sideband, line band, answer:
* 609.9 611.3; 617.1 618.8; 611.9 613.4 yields -0.12 nm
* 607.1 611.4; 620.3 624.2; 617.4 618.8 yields 0.01 nm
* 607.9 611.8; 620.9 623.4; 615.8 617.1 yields 0.31 nm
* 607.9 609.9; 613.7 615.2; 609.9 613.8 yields 0.25 nm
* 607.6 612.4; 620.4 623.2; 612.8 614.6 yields -0.43 nm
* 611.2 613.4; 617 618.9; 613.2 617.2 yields -0.18 nm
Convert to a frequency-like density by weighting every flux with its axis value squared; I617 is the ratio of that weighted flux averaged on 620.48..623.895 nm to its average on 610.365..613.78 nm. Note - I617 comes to 0.6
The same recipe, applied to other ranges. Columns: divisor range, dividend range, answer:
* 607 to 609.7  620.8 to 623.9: 0.55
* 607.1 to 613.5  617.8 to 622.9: 0.62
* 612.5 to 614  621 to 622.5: 0.55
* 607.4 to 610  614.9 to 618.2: 0.73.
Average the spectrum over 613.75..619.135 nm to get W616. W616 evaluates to 0.584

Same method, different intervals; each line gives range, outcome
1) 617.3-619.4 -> 0.479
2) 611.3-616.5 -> 0.708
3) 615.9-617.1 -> 0.42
